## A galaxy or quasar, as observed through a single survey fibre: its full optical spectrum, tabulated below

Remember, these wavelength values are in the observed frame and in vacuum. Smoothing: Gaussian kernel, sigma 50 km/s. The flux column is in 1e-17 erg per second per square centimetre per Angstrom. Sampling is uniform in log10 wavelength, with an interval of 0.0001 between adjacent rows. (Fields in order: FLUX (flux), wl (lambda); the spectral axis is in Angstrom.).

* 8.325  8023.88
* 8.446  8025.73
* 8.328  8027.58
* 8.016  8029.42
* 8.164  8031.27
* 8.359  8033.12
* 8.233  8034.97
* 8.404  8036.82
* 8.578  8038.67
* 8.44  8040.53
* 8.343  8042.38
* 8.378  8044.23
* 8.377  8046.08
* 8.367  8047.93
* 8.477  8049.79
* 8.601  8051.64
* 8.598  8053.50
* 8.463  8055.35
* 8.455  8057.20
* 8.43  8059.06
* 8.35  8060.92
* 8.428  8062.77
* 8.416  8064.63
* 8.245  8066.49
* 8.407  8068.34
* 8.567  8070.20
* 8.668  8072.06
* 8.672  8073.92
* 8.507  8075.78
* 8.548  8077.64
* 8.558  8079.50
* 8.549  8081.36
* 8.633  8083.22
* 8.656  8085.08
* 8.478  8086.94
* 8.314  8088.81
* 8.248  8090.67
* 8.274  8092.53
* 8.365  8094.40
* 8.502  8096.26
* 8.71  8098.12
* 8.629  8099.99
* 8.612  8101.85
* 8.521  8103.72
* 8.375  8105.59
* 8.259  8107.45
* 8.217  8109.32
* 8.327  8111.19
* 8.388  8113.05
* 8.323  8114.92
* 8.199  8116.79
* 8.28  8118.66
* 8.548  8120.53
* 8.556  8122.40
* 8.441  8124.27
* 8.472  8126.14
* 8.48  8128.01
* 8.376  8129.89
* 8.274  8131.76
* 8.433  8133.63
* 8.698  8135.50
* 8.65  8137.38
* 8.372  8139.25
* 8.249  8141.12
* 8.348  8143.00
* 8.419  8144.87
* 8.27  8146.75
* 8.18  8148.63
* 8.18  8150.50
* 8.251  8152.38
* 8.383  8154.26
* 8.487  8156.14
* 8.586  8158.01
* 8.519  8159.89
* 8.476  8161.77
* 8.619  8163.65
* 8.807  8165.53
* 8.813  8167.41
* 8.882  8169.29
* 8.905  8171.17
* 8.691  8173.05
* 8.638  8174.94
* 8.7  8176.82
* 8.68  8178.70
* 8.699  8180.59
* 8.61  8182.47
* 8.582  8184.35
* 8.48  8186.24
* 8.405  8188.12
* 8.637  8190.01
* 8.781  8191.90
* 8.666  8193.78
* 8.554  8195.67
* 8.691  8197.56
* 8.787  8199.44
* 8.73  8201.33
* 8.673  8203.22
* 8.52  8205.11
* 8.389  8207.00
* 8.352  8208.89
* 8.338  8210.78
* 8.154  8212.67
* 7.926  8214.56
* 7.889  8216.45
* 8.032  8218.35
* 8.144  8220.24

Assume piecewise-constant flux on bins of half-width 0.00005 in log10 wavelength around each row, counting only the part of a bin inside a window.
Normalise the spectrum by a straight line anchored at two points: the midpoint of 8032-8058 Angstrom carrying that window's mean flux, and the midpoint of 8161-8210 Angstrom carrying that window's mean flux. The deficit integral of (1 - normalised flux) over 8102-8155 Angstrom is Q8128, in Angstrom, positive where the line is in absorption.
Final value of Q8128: 1.1 Angstrom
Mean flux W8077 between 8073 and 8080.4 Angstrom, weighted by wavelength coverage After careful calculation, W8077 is 8.57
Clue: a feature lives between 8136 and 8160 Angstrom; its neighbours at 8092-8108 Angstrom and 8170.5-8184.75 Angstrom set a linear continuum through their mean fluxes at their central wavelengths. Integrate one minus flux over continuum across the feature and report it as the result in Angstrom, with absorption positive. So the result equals 0.6 Angstrom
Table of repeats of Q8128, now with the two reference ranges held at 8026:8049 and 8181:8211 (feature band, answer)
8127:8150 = 0.28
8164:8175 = -0.32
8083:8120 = 0.10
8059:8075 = -0.16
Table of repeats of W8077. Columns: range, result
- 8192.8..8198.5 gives 8.65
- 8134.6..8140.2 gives 8.57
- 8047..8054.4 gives 8.5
